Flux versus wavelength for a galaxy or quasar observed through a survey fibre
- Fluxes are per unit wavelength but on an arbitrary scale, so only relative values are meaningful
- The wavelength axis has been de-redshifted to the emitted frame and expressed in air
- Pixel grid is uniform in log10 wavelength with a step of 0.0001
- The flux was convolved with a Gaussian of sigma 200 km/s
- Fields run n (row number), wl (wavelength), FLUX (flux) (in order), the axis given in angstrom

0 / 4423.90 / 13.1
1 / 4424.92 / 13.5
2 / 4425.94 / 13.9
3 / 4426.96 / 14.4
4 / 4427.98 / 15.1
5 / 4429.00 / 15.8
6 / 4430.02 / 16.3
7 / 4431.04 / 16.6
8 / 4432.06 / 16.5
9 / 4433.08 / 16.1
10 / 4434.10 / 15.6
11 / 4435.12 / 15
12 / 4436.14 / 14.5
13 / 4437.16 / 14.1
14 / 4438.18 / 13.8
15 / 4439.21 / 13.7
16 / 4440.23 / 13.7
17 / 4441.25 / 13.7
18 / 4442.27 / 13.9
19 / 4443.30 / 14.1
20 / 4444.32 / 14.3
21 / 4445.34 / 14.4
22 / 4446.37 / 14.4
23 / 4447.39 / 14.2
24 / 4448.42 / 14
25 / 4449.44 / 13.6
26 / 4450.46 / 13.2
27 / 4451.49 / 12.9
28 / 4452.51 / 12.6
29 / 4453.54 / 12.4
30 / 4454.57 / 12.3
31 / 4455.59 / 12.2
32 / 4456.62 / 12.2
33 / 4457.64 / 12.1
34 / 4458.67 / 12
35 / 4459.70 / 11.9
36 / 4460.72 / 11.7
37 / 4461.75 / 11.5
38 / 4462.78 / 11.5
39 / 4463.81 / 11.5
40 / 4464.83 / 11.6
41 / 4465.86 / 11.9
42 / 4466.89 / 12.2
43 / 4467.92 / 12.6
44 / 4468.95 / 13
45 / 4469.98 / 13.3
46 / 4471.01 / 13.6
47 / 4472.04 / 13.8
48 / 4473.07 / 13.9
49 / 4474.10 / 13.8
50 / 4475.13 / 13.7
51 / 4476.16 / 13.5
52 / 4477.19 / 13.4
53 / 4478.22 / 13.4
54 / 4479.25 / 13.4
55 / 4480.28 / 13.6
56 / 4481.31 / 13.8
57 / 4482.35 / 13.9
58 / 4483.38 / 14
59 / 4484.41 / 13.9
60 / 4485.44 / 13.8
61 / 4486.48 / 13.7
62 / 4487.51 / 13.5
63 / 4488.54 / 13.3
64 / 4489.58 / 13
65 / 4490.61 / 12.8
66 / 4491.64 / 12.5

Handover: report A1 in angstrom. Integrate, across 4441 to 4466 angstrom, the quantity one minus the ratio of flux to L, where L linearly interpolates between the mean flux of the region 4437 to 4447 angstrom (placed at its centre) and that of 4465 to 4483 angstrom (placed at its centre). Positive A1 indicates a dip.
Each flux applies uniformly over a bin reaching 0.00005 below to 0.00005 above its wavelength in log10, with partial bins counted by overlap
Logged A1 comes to 1.74 angstrom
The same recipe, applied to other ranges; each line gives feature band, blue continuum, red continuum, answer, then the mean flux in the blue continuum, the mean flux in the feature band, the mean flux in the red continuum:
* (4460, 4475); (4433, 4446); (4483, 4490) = 1.40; 14.3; 12.6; 13.6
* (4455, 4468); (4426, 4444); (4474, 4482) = 2.00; 14.8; 11.9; 13.6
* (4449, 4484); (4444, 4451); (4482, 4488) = 2.70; 14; 12.8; 13.8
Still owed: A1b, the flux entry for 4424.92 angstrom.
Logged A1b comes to 13.5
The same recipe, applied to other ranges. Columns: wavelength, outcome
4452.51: 12.6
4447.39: 14.2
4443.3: 14.1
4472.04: 13.8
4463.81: 11.5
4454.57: 12.3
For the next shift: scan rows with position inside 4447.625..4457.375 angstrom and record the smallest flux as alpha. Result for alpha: 12.2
